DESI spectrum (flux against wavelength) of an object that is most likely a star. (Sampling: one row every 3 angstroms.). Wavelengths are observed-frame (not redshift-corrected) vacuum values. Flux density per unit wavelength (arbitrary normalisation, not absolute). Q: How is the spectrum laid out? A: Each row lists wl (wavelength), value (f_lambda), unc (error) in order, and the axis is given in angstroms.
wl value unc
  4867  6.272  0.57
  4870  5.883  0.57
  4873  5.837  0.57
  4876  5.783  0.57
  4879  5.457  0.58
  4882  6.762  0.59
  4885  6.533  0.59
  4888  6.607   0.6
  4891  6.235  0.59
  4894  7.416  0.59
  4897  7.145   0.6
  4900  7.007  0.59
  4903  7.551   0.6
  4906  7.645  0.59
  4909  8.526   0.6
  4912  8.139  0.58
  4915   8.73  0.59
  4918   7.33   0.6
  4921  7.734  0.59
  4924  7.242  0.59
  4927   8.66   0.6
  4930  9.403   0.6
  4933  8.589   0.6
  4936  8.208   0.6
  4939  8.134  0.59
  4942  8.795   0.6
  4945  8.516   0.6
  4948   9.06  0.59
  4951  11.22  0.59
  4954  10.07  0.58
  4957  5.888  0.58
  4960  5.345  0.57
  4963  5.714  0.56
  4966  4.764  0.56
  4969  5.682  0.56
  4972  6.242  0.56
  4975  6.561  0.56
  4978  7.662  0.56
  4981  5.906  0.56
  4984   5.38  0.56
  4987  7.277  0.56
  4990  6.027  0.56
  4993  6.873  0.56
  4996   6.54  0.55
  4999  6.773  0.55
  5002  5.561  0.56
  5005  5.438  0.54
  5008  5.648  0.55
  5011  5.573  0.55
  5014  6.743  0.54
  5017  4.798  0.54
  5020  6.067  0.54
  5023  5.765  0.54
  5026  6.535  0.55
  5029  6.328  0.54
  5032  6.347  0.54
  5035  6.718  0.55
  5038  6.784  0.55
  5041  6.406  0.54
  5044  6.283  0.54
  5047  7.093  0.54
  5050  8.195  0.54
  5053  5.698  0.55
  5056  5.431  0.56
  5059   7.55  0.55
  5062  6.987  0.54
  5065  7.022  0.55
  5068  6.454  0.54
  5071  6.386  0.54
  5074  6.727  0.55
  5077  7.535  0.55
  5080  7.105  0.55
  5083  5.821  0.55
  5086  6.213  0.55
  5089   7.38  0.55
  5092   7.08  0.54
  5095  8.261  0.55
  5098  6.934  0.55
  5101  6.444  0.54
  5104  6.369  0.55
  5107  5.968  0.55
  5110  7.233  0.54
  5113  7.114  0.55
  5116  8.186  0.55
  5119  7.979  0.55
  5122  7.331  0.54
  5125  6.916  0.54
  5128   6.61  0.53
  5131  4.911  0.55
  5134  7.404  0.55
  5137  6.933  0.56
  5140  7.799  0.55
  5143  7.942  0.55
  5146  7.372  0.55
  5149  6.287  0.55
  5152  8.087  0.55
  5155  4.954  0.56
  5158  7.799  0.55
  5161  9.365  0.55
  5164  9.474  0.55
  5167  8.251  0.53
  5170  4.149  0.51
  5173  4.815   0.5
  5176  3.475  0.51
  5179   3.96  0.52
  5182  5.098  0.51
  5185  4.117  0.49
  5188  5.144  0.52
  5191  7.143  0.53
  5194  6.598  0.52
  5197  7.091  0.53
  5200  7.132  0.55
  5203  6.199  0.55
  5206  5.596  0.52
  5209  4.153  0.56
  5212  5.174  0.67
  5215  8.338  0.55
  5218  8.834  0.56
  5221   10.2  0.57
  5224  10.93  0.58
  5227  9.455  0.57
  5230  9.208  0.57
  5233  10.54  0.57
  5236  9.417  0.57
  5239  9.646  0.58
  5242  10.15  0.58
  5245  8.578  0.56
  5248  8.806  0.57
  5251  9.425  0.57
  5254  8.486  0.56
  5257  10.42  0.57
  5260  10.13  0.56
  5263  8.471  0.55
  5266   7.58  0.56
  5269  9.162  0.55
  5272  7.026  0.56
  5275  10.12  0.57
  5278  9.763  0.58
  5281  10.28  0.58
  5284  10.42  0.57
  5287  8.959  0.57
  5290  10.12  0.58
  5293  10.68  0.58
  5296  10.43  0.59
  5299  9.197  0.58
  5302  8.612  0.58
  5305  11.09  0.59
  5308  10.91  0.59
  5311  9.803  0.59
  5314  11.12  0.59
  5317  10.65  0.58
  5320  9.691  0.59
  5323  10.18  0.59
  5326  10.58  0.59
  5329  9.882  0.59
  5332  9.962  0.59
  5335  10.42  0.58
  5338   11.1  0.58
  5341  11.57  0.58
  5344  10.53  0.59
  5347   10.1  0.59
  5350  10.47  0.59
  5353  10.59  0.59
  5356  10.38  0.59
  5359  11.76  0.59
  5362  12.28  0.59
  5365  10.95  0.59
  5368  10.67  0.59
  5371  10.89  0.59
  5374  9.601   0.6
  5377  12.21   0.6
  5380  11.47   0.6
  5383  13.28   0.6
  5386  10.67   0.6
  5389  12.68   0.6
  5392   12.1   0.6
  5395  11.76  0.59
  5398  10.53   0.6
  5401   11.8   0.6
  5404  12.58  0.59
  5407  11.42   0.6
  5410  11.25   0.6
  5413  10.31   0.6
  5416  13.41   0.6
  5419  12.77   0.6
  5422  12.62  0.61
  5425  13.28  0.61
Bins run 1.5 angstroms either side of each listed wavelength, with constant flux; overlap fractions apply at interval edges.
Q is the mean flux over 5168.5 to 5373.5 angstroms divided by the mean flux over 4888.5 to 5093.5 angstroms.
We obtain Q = 1.29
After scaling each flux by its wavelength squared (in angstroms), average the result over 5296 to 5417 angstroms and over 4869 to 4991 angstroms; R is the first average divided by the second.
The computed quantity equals 1.8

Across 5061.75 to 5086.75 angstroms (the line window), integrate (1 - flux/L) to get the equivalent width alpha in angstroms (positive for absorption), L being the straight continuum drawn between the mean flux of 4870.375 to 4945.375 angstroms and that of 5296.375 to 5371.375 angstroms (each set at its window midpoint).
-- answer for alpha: 5.7 angstroms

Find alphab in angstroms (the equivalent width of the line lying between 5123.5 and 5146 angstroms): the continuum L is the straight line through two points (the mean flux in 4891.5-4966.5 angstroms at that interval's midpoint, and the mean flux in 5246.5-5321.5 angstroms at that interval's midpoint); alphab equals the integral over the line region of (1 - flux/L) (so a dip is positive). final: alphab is 4.94 angstroms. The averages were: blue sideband 7.89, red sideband 9.65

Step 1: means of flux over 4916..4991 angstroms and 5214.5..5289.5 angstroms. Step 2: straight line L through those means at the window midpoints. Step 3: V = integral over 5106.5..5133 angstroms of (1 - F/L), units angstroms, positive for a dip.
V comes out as 4.9 angstroms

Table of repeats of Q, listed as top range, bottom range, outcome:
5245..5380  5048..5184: 1.50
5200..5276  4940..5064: 1.29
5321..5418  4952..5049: 1.77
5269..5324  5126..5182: 1.50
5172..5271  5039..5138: 1.12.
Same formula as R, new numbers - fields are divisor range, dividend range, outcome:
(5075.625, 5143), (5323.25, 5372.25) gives 1.68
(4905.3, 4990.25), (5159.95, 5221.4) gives 0.92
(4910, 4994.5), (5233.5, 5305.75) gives 1.43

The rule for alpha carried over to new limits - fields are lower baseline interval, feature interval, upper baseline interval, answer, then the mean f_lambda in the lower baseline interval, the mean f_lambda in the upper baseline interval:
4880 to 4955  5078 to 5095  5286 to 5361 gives 4.01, 8.02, 10.4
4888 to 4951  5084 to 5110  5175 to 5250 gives 2.86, 8.05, 7.44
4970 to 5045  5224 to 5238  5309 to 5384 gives -0.84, 6.25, 10.8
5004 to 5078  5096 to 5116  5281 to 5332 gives 1.37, 6.42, 10.1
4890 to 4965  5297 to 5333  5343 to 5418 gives 2.38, 7.92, 11.4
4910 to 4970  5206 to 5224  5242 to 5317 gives 3.47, 7.88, 9.6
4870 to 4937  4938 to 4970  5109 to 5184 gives -1.56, 7.35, 6.76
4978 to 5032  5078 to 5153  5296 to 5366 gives 5.74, 6.12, 10.5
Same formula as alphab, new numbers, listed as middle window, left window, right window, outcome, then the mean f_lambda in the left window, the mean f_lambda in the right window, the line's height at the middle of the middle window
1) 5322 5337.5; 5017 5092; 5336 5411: 0.6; 6.59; 11.3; 10.7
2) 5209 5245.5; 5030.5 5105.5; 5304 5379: 0.2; 6.77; 10.7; 9.06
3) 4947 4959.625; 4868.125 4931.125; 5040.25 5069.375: -3.0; 7.2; 6.72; 7.04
